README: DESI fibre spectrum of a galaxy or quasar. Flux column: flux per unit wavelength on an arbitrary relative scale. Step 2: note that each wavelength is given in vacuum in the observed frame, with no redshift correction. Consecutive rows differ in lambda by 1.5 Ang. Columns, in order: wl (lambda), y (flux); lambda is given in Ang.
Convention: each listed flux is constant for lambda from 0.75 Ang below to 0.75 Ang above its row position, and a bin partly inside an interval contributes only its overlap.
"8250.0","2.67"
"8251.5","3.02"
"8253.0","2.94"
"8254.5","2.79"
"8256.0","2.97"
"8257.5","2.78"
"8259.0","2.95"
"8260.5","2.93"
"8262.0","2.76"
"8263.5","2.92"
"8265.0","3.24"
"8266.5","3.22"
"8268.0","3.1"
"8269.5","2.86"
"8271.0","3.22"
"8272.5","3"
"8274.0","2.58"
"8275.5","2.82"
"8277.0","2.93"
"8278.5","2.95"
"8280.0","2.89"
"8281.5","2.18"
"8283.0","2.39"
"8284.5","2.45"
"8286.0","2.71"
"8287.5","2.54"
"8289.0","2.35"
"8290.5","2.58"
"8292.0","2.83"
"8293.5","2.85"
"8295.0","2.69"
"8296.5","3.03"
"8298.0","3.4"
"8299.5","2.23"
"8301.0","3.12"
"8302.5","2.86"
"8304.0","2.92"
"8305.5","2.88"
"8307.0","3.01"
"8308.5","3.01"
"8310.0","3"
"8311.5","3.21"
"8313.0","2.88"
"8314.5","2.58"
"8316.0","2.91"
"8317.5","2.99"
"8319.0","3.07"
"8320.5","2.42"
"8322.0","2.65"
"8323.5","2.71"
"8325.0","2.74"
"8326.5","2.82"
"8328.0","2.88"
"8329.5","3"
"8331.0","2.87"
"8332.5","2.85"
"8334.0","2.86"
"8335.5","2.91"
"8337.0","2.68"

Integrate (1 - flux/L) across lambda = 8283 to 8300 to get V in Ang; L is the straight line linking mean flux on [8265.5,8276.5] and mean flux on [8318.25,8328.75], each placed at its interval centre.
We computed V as 1.2 Ang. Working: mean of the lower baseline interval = 2.98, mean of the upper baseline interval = 2.76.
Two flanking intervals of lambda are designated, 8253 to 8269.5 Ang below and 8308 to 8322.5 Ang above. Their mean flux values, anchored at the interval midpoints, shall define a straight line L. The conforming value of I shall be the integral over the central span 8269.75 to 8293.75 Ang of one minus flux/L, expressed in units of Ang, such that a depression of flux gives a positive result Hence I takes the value 1.83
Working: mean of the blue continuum 2.96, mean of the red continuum 2.87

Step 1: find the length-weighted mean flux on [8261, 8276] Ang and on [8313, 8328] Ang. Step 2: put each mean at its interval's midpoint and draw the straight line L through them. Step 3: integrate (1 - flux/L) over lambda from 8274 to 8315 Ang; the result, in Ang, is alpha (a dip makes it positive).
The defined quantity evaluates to 1.24 Ang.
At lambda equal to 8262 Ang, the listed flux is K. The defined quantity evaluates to 2.76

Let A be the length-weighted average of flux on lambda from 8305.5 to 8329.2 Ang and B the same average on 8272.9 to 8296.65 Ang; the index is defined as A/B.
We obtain 1.07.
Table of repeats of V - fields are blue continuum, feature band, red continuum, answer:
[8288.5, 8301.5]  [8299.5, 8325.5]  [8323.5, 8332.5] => -0.4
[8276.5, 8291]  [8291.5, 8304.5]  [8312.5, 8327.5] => -1.1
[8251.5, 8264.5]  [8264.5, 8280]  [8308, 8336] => -0.5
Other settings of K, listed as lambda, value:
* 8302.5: 2.86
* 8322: 2.65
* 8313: 2.88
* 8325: 2.74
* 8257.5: 2.78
